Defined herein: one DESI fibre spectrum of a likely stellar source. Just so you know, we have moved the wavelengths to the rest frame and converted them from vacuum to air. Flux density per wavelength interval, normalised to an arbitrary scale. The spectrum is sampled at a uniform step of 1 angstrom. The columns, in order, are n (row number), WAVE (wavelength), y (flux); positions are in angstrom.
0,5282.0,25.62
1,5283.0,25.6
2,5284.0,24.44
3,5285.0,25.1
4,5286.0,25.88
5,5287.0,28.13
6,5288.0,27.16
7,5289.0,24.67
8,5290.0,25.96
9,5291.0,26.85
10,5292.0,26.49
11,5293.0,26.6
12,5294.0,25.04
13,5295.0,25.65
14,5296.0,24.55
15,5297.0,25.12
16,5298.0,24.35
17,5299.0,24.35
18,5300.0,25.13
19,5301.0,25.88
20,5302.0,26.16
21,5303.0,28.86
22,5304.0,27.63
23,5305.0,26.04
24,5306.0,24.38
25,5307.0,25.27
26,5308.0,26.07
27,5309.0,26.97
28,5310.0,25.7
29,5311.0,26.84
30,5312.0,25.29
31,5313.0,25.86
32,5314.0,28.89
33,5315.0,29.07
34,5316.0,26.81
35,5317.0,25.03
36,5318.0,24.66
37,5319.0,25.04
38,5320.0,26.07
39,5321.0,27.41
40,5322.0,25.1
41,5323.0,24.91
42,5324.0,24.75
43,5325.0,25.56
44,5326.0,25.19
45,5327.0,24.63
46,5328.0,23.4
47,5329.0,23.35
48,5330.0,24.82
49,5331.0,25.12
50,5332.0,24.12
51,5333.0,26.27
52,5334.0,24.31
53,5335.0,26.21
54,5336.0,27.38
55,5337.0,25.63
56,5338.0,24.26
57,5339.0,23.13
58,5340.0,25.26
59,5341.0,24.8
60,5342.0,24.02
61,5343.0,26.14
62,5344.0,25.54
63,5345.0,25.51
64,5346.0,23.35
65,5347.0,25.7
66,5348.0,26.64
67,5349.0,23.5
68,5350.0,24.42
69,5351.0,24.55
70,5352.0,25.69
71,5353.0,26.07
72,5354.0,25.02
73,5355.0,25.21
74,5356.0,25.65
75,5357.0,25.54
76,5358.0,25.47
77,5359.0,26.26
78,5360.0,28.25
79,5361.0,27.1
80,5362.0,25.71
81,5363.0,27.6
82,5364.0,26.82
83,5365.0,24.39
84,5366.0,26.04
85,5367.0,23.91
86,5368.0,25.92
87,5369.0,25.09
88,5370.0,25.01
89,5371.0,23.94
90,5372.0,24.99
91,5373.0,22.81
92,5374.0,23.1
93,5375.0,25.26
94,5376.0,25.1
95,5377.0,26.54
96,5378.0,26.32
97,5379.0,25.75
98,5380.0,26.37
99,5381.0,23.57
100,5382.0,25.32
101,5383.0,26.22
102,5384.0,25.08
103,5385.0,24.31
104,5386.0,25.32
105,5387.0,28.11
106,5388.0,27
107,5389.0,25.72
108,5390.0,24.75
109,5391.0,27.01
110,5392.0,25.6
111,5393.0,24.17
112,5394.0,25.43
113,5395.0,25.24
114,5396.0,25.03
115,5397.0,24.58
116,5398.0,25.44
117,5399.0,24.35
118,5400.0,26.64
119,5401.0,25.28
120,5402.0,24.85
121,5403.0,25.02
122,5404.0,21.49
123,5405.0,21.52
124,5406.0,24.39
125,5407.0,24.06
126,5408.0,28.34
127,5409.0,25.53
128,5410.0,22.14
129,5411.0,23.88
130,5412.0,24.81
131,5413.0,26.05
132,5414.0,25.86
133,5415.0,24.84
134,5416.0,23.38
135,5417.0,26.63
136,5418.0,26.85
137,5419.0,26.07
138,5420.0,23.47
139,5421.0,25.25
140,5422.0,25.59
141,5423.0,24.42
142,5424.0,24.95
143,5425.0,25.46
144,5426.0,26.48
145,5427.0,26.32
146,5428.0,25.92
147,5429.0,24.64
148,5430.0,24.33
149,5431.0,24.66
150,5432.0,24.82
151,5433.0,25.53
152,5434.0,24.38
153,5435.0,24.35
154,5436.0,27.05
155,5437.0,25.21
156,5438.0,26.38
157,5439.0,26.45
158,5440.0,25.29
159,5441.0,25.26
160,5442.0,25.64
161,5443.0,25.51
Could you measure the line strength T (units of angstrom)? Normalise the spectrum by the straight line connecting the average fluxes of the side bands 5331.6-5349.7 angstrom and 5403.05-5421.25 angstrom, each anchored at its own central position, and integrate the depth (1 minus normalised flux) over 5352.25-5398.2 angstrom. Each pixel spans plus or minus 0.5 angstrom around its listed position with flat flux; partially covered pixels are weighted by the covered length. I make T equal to -1.1 angstrom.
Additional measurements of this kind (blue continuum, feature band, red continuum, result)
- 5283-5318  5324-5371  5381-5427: 0.7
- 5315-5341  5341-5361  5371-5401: -0.1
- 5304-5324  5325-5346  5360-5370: 0.9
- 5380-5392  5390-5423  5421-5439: 0.8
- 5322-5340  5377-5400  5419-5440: -0.4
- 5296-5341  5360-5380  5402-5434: -0.2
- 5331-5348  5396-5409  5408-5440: 0.3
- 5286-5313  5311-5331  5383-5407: 0.1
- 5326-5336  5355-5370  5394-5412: -0.7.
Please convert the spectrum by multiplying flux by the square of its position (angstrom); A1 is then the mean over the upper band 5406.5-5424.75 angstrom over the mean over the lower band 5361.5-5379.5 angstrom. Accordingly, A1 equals 1.01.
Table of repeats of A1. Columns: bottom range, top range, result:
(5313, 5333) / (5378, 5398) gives 1.03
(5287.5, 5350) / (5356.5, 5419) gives 1.02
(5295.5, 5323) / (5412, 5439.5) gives 1.02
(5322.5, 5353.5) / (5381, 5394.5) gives 1.04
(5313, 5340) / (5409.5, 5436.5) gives 1.02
